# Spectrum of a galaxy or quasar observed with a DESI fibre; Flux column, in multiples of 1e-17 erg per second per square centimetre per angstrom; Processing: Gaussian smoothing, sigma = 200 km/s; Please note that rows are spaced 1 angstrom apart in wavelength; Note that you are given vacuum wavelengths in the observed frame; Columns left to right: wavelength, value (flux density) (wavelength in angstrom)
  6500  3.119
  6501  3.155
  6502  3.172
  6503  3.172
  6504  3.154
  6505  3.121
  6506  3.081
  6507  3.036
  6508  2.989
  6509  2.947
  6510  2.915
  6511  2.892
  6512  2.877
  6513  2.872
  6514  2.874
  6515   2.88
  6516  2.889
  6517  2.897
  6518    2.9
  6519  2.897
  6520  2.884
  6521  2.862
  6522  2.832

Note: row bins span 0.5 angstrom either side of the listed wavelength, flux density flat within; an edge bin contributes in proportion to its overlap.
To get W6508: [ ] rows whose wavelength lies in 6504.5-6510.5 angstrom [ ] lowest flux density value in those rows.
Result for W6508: 2.915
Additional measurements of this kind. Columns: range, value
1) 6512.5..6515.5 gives 2.872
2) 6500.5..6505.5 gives 3.121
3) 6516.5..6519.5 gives 2.897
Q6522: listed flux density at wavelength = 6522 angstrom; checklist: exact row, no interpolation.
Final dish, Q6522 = 2.832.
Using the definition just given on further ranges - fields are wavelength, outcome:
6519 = 2.897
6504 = 3.154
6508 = 2.989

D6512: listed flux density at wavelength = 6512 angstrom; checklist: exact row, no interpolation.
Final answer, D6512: 2.877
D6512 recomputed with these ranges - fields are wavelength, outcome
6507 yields 3.036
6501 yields 3.155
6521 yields 2.862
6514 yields 2.874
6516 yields 2.889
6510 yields 2.915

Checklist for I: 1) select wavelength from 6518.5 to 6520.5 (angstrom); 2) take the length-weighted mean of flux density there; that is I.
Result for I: 2.89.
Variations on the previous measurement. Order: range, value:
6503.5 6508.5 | 3.08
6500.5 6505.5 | 3.15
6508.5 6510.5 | 2.93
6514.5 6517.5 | 2.89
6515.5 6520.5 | 2.89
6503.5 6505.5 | 3.14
